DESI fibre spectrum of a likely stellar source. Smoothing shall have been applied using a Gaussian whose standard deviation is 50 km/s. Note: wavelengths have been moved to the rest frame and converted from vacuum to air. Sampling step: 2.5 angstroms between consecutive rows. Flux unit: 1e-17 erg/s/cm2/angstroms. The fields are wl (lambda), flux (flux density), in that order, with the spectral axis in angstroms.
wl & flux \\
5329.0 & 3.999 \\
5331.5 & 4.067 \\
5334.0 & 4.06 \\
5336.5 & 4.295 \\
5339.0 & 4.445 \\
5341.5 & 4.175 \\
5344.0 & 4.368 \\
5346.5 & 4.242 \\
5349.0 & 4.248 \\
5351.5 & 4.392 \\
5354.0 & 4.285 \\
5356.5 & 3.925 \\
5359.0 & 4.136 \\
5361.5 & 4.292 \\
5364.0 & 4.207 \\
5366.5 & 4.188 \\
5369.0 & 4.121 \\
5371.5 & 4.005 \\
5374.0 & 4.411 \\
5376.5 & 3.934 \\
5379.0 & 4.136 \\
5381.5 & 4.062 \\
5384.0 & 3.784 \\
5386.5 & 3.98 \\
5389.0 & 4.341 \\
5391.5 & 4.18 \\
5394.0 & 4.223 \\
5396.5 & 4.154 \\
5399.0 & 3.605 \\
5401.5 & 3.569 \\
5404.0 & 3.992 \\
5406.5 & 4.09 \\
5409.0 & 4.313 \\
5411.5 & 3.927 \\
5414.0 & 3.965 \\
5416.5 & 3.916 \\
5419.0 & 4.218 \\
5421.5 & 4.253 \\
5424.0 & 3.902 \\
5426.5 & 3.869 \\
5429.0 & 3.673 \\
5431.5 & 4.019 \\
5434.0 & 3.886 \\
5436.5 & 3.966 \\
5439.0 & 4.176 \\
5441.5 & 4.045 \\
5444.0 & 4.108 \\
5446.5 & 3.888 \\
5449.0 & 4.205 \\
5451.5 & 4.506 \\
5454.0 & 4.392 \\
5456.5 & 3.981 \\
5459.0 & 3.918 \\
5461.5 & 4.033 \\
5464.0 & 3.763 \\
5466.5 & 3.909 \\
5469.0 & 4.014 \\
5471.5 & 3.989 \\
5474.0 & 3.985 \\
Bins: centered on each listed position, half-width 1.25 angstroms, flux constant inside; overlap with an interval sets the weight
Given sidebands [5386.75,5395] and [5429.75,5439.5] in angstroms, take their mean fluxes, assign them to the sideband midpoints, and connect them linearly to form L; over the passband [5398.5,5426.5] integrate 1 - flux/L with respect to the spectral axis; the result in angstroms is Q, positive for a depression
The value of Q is 0.8 angstroms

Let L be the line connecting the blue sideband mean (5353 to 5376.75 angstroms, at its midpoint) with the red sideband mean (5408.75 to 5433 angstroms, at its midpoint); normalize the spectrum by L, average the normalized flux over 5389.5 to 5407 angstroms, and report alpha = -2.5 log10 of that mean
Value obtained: 0.02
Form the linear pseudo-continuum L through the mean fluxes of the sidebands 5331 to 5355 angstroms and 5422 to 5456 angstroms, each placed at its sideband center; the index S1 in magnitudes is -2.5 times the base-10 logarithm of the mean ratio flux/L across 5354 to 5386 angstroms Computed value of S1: 0.03 mag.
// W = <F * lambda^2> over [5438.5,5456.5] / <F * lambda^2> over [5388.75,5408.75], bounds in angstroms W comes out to 1.06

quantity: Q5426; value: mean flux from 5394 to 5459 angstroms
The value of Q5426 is 4.03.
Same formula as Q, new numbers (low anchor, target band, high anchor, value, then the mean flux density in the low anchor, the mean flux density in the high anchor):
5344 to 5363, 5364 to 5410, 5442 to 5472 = 1.2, 4.23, 4.06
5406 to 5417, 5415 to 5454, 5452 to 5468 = -0.2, 4.05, 4.02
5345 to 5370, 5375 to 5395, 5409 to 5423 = 0.3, 4.21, 4.08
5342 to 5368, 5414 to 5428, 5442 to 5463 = 0.5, 4.23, 4.12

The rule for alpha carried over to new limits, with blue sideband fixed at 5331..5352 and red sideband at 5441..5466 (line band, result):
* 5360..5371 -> 0.008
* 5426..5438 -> 0.061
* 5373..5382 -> 0.017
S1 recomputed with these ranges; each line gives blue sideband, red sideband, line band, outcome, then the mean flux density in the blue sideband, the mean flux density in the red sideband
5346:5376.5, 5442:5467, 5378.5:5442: 0.03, 4.19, 4.07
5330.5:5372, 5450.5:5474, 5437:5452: -0.01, 4.21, 4.05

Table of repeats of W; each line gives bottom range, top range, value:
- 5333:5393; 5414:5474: 0.99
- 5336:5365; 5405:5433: 0.97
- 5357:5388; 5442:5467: 1.02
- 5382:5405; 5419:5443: 1.02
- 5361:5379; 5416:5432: 0.98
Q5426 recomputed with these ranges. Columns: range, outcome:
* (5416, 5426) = 4.07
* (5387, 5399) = 4.14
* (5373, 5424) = 4.05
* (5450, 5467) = 4.08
